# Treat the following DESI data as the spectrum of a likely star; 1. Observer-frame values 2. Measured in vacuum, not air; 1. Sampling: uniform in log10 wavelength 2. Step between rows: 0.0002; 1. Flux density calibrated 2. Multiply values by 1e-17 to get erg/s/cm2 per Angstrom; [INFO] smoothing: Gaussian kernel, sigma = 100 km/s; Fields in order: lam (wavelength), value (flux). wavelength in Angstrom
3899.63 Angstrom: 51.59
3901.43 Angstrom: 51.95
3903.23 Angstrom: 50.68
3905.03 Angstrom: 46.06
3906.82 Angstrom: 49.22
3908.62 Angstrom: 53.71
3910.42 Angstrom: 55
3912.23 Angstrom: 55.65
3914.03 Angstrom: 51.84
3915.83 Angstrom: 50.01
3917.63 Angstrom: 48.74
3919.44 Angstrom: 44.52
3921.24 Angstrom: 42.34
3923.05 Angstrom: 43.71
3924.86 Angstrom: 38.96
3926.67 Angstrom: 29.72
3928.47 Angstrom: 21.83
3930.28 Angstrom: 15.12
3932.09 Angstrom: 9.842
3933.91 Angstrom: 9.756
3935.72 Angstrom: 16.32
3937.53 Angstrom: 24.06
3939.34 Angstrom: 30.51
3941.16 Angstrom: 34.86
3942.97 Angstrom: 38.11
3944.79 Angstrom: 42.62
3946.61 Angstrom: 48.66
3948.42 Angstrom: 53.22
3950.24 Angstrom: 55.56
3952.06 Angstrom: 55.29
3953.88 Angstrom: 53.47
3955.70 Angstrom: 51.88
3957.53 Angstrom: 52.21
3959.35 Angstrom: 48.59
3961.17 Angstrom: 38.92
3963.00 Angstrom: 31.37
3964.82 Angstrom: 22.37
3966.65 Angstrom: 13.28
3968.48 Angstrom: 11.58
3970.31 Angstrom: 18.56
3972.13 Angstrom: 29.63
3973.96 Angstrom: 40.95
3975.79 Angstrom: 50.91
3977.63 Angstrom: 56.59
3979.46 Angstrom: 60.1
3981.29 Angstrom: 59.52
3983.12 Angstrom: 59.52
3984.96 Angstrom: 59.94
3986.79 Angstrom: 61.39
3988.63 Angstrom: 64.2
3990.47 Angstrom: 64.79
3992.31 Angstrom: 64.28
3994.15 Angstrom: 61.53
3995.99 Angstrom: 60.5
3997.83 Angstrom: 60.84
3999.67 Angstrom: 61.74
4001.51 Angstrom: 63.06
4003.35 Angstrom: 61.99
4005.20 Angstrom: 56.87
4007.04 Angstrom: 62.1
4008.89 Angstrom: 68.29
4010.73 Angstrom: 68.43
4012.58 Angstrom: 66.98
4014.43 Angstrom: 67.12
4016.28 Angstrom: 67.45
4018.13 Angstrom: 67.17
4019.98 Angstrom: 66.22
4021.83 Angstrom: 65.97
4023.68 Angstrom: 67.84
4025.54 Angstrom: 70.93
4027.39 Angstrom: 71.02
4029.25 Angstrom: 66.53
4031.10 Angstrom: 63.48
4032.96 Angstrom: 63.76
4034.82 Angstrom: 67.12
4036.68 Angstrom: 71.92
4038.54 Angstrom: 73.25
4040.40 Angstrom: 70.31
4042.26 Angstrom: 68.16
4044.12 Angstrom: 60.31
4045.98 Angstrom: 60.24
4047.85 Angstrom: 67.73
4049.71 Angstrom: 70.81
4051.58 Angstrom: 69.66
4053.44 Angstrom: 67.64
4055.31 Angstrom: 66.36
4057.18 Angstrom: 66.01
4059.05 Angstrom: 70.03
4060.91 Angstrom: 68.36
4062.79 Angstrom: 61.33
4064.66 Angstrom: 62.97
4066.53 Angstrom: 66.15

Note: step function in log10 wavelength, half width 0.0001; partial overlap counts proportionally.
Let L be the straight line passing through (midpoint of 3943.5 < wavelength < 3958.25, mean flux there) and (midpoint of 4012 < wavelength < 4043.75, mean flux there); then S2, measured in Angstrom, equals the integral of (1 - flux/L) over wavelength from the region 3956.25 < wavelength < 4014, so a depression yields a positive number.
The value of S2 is 7.2 Angstrom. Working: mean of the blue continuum 51.2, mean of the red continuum 67.8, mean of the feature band 51.8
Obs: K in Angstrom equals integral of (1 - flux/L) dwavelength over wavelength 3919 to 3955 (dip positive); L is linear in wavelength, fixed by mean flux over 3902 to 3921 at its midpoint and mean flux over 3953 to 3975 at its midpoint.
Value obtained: 5.4 Angstrom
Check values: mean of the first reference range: 50.3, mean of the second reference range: 34.5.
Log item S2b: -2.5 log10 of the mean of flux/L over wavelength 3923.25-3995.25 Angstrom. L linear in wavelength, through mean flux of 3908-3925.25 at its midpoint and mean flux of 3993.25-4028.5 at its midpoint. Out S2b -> 0.349 mag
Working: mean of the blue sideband 48.6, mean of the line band 41.2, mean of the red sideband 65.1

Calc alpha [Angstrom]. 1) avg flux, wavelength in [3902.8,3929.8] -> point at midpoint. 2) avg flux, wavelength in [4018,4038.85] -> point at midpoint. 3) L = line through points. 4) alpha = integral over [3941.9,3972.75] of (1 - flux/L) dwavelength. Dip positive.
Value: 7.9 Angstrom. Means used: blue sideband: 44.9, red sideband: 67.8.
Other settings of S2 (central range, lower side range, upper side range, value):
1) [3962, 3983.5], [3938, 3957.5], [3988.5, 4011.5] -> 6.9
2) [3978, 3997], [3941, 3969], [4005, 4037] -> -2.7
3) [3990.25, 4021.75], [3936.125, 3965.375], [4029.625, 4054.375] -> -3.7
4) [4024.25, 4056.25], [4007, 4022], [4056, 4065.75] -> -0.6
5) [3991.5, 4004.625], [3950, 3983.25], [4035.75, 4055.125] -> -2.4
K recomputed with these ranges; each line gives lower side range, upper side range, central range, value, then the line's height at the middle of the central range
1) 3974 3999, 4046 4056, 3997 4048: -1.4 Angstrom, 64.2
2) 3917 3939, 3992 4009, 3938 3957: -4.2 Angstrom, 37.5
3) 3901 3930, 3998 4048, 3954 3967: 3.6 Angstrom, 53.9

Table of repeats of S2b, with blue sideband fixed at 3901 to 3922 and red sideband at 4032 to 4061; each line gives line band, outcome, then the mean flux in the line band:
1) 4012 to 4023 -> -0.05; 66.9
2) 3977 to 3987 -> -0.01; 59.5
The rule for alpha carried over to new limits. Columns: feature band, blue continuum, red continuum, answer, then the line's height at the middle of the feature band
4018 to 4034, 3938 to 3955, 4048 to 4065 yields -1.54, 61.1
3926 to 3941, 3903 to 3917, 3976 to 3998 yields 9.42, 54.3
